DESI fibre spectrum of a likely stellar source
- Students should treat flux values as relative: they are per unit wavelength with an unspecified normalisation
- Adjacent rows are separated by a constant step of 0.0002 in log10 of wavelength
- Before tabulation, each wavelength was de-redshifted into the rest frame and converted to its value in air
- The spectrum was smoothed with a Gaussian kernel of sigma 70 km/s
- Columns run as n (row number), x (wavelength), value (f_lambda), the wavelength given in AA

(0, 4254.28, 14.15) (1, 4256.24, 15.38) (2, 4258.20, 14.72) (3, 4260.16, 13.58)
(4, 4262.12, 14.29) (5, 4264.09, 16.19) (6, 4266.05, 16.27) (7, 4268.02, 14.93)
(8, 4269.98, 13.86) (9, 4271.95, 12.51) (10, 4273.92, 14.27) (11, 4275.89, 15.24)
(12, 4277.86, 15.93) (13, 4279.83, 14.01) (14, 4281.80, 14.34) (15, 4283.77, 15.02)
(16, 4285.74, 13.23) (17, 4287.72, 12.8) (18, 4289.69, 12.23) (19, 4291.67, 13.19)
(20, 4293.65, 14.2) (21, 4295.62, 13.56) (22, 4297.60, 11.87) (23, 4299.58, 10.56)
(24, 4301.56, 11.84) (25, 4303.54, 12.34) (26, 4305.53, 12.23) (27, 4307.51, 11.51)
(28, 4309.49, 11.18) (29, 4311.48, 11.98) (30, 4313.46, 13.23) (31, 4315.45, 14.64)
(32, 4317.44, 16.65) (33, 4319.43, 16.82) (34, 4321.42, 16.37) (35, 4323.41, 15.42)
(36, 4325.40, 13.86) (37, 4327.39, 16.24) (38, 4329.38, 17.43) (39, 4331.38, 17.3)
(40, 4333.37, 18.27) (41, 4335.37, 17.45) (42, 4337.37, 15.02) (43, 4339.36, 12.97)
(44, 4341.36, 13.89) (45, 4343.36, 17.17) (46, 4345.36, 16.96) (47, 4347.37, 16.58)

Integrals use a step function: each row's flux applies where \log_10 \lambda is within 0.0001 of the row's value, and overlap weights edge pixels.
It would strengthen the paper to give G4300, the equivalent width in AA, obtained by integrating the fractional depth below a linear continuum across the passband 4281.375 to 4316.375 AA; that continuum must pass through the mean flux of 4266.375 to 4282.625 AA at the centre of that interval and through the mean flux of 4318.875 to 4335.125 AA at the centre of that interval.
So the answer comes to 6.0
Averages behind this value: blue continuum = 14.5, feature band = 12.7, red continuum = 16.5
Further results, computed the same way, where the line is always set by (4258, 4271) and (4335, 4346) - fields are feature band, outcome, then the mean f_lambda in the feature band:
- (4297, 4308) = 2.5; 11.7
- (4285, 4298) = 1.7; 13.1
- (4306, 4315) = 1.8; 12.2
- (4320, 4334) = -1.0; 16.4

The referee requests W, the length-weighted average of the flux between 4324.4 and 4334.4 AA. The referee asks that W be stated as 16.6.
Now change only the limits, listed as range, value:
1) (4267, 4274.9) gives 13.9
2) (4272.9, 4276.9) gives 14.7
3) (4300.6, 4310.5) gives 11.8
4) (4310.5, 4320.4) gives 14.7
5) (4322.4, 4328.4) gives 15.2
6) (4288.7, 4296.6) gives 13.3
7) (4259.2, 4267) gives 15.1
